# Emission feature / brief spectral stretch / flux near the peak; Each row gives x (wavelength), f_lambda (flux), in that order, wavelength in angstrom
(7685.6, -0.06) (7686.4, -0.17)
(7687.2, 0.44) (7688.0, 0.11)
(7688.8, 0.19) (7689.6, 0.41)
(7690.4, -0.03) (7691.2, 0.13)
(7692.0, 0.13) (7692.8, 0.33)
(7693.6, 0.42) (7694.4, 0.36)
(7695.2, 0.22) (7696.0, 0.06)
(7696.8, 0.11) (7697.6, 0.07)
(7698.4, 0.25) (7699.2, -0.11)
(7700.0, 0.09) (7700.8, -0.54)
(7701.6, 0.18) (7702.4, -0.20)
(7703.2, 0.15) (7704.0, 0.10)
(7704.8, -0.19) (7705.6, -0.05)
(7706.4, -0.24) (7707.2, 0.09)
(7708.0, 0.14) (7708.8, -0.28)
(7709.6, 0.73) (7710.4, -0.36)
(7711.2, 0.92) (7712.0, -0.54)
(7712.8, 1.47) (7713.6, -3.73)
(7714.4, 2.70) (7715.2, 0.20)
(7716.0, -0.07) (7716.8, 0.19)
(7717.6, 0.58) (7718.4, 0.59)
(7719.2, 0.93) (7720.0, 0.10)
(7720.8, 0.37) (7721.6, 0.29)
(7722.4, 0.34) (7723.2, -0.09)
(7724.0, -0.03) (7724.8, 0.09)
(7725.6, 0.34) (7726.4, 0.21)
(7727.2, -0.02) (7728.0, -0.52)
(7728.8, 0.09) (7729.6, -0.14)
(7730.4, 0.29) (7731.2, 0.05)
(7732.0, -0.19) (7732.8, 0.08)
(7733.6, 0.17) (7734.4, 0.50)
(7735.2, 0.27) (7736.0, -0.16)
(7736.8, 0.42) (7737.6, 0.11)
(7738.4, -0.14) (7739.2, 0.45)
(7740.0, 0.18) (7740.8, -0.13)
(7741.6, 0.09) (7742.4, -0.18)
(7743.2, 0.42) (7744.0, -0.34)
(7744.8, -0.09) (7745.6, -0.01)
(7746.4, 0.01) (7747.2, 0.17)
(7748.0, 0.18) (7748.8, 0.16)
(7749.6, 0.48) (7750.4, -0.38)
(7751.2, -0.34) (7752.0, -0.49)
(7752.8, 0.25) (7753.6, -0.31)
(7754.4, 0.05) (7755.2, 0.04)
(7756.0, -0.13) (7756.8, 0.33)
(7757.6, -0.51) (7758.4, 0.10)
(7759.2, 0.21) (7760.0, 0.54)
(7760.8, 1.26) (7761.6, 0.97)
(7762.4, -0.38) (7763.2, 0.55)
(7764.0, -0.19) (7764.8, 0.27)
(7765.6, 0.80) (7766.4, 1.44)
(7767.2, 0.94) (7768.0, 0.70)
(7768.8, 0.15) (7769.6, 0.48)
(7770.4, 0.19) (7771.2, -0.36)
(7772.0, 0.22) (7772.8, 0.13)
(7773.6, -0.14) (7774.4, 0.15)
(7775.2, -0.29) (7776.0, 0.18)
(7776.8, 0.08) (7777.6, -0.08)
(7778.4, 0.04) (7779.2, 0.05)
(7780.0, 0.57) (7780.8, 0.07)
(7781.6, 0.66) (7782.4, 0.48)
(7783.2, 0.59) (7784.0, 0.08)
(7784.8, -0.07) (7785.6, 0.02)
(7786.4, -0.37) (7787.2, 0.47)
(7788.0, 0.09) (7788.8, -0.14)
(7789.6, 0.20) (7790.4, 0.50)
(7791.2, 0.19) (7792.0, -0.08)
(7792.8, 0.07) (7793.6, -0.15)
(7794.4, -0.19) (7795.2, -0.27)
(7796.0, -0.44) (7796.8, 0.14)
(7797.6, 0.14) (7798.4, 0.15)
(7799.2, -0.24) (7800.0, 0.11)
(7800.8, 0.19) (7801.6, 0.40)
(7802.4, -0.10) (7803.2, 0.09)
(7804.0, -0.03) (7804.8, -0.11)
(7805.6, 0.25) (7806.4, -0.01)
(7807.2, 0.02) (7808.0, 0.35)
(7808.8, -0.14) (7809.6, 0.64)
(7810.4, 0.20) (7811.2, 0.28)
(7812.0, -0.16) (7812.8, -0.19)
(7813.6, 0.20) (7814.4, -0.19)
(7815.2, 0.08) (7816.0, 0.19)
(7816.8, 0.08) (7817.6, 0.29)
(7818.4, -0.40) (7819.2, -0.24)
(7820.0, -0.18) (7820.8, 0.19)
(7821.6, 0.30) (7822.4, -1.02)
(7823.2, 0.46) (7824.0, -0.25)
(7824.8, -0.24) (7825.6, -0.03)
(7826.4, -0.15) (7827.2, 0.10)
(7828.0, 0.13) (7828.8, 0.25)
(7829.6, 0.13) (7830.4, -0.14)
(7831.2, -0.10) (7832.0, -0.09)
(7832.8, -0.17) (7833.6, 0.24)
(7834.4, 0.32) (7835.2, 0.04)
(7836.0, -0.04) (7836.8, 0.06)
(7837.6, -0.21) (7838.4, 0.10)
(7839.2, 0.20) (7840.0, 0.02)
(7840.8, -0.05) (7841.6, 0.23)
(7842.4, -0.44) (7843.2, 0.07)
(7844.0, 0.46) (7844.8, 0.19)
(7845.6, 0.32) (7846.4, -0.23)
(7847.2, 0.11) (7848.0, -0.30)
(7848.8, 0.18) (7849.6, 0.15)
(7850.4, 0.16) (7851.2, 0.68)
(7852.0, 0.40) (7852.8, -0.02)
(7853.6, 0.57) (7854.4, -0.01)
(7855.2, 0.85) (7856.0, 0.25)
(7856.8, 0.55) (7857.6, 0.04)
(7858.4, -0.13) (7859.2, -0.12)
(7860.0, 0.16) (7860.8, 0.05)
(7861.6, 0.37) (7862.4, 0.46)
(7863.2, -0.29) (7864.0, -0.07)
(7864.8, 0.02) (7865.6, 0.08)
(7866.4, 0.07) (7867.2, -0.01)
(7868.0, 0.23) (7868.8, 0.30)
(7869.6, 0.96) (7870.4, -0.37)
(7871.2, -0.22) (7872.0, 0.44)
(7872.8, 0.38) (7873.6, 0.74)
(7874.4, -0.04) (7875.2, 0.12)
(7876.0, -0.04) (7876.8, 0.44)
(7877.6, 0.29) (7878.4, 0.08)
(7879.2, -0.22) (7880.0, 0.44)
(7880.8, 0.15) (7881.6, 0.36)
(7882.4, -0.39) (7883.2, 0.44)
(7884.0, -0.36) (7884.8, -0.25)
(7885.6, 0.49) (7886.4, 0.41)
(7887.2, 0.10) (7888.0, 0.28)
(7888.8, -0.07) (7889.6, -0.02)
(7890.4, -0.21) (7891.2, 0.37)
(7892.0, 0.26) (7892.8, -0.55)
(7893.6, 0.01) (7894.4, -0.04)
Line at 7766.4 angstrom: [O II] 3727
